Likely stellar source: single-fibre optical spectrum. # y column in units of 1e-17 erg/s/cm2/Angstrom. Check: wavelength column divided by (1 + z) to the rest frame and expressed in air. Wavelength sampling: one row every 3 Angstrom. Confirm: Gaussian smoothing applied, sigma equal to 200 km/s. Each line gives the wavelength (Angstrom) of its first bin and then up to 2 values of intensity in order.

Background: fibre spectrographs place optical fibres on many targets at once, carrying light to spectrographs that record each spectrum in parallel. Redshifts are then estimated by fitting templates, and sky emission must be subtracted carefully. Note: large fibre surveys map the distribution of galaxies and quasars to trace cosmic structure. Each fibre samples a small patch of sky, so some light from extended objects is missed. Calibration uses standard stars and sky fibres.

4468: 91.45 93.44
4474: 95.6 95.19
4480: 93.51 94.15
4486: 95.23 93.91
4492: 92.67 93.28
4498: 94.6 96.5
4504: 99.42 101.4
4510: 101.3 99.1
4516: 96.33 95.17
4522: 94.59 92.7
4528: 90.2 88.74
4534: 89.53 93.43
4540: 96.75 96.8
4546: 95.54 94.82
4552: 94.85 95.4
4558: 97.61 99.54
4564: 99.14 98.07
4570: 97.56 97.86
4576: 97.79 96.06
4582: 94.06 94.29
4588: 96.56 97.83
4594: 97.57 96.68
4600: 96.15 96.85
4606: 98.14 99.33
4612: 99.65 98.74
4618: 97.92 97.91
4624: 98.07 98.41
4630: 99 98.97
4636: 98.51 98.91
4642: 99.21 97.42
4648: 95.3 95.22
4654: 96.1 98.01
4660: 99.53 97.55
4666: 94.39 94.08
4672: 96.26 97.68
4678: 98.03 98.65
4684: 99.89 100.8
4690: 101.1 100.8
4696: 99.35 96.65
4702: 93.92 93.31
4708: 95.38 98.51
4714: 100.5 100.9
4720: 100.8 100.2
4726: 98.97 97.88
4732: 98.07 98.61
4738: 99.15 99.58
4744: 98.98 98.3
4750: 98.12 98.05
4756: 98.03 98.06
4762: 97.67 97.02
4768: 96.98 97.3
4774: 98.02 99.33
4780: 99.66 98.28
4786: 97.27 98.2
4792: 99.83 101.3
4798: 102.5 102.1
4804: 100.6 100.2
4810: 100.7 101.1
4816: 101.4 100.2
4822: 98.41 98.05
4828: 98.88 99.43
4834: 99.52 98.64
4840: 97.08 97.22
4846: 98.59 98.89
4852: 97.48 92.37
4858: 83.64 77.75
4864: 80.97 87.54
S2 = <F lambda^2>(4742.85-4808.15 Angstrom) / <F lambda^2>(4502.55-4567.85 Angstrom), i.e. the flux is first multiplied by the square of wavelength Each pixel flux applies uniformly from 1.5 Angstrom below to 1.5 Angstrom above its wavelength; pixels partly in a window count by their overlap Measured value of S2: 1.1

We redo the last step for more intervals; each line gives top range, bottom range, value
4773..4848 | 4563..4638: 1.11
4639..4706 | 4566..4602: 1.05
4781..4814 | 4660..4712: 1.08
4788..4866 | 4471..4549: 1.17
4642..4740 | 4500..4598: 1.08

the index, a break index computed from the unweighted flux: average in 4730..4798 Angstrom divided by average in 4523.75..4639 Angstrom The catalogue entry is 1.02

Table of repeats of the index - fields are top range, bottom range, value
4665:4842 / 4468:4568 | 1.04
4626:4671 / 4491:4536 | 1.02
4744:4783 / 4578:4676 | 1.01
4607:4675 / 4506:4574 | 1.02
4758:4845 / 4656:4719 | 1.01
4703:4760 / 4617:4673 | 1.01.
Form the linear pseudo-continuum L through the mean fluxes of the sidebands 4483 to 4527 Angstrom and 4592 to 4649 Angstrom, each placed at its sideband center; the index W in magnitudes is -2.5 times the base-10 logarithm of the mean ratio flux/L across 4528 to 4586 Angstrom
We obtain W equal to 0.016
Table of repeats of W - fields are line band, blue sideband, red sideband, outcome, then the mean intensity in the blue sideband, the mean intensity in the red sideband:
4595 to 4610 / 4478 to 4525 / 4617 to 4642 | 0.01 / 96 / 98.5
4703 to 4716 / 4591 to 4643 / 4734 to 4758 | 0.02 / 98.2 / 98.6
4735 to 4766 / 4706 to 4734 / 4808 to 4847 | 0.01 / 98.9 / 99.2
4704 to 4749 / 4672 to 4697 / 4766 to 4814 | 0.01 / 99.3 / 99.5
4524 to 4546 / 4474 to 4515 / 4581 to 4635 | 0.04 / 96.2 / 97.6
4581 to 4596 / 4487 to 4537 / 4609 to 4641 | 0.01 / 94.9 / 98.7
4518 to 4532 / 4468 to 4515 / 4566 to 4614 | 0.05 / 95.8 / 97.2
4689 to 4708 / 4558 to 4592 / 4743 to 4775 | 0.00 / 97.2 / 97.8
